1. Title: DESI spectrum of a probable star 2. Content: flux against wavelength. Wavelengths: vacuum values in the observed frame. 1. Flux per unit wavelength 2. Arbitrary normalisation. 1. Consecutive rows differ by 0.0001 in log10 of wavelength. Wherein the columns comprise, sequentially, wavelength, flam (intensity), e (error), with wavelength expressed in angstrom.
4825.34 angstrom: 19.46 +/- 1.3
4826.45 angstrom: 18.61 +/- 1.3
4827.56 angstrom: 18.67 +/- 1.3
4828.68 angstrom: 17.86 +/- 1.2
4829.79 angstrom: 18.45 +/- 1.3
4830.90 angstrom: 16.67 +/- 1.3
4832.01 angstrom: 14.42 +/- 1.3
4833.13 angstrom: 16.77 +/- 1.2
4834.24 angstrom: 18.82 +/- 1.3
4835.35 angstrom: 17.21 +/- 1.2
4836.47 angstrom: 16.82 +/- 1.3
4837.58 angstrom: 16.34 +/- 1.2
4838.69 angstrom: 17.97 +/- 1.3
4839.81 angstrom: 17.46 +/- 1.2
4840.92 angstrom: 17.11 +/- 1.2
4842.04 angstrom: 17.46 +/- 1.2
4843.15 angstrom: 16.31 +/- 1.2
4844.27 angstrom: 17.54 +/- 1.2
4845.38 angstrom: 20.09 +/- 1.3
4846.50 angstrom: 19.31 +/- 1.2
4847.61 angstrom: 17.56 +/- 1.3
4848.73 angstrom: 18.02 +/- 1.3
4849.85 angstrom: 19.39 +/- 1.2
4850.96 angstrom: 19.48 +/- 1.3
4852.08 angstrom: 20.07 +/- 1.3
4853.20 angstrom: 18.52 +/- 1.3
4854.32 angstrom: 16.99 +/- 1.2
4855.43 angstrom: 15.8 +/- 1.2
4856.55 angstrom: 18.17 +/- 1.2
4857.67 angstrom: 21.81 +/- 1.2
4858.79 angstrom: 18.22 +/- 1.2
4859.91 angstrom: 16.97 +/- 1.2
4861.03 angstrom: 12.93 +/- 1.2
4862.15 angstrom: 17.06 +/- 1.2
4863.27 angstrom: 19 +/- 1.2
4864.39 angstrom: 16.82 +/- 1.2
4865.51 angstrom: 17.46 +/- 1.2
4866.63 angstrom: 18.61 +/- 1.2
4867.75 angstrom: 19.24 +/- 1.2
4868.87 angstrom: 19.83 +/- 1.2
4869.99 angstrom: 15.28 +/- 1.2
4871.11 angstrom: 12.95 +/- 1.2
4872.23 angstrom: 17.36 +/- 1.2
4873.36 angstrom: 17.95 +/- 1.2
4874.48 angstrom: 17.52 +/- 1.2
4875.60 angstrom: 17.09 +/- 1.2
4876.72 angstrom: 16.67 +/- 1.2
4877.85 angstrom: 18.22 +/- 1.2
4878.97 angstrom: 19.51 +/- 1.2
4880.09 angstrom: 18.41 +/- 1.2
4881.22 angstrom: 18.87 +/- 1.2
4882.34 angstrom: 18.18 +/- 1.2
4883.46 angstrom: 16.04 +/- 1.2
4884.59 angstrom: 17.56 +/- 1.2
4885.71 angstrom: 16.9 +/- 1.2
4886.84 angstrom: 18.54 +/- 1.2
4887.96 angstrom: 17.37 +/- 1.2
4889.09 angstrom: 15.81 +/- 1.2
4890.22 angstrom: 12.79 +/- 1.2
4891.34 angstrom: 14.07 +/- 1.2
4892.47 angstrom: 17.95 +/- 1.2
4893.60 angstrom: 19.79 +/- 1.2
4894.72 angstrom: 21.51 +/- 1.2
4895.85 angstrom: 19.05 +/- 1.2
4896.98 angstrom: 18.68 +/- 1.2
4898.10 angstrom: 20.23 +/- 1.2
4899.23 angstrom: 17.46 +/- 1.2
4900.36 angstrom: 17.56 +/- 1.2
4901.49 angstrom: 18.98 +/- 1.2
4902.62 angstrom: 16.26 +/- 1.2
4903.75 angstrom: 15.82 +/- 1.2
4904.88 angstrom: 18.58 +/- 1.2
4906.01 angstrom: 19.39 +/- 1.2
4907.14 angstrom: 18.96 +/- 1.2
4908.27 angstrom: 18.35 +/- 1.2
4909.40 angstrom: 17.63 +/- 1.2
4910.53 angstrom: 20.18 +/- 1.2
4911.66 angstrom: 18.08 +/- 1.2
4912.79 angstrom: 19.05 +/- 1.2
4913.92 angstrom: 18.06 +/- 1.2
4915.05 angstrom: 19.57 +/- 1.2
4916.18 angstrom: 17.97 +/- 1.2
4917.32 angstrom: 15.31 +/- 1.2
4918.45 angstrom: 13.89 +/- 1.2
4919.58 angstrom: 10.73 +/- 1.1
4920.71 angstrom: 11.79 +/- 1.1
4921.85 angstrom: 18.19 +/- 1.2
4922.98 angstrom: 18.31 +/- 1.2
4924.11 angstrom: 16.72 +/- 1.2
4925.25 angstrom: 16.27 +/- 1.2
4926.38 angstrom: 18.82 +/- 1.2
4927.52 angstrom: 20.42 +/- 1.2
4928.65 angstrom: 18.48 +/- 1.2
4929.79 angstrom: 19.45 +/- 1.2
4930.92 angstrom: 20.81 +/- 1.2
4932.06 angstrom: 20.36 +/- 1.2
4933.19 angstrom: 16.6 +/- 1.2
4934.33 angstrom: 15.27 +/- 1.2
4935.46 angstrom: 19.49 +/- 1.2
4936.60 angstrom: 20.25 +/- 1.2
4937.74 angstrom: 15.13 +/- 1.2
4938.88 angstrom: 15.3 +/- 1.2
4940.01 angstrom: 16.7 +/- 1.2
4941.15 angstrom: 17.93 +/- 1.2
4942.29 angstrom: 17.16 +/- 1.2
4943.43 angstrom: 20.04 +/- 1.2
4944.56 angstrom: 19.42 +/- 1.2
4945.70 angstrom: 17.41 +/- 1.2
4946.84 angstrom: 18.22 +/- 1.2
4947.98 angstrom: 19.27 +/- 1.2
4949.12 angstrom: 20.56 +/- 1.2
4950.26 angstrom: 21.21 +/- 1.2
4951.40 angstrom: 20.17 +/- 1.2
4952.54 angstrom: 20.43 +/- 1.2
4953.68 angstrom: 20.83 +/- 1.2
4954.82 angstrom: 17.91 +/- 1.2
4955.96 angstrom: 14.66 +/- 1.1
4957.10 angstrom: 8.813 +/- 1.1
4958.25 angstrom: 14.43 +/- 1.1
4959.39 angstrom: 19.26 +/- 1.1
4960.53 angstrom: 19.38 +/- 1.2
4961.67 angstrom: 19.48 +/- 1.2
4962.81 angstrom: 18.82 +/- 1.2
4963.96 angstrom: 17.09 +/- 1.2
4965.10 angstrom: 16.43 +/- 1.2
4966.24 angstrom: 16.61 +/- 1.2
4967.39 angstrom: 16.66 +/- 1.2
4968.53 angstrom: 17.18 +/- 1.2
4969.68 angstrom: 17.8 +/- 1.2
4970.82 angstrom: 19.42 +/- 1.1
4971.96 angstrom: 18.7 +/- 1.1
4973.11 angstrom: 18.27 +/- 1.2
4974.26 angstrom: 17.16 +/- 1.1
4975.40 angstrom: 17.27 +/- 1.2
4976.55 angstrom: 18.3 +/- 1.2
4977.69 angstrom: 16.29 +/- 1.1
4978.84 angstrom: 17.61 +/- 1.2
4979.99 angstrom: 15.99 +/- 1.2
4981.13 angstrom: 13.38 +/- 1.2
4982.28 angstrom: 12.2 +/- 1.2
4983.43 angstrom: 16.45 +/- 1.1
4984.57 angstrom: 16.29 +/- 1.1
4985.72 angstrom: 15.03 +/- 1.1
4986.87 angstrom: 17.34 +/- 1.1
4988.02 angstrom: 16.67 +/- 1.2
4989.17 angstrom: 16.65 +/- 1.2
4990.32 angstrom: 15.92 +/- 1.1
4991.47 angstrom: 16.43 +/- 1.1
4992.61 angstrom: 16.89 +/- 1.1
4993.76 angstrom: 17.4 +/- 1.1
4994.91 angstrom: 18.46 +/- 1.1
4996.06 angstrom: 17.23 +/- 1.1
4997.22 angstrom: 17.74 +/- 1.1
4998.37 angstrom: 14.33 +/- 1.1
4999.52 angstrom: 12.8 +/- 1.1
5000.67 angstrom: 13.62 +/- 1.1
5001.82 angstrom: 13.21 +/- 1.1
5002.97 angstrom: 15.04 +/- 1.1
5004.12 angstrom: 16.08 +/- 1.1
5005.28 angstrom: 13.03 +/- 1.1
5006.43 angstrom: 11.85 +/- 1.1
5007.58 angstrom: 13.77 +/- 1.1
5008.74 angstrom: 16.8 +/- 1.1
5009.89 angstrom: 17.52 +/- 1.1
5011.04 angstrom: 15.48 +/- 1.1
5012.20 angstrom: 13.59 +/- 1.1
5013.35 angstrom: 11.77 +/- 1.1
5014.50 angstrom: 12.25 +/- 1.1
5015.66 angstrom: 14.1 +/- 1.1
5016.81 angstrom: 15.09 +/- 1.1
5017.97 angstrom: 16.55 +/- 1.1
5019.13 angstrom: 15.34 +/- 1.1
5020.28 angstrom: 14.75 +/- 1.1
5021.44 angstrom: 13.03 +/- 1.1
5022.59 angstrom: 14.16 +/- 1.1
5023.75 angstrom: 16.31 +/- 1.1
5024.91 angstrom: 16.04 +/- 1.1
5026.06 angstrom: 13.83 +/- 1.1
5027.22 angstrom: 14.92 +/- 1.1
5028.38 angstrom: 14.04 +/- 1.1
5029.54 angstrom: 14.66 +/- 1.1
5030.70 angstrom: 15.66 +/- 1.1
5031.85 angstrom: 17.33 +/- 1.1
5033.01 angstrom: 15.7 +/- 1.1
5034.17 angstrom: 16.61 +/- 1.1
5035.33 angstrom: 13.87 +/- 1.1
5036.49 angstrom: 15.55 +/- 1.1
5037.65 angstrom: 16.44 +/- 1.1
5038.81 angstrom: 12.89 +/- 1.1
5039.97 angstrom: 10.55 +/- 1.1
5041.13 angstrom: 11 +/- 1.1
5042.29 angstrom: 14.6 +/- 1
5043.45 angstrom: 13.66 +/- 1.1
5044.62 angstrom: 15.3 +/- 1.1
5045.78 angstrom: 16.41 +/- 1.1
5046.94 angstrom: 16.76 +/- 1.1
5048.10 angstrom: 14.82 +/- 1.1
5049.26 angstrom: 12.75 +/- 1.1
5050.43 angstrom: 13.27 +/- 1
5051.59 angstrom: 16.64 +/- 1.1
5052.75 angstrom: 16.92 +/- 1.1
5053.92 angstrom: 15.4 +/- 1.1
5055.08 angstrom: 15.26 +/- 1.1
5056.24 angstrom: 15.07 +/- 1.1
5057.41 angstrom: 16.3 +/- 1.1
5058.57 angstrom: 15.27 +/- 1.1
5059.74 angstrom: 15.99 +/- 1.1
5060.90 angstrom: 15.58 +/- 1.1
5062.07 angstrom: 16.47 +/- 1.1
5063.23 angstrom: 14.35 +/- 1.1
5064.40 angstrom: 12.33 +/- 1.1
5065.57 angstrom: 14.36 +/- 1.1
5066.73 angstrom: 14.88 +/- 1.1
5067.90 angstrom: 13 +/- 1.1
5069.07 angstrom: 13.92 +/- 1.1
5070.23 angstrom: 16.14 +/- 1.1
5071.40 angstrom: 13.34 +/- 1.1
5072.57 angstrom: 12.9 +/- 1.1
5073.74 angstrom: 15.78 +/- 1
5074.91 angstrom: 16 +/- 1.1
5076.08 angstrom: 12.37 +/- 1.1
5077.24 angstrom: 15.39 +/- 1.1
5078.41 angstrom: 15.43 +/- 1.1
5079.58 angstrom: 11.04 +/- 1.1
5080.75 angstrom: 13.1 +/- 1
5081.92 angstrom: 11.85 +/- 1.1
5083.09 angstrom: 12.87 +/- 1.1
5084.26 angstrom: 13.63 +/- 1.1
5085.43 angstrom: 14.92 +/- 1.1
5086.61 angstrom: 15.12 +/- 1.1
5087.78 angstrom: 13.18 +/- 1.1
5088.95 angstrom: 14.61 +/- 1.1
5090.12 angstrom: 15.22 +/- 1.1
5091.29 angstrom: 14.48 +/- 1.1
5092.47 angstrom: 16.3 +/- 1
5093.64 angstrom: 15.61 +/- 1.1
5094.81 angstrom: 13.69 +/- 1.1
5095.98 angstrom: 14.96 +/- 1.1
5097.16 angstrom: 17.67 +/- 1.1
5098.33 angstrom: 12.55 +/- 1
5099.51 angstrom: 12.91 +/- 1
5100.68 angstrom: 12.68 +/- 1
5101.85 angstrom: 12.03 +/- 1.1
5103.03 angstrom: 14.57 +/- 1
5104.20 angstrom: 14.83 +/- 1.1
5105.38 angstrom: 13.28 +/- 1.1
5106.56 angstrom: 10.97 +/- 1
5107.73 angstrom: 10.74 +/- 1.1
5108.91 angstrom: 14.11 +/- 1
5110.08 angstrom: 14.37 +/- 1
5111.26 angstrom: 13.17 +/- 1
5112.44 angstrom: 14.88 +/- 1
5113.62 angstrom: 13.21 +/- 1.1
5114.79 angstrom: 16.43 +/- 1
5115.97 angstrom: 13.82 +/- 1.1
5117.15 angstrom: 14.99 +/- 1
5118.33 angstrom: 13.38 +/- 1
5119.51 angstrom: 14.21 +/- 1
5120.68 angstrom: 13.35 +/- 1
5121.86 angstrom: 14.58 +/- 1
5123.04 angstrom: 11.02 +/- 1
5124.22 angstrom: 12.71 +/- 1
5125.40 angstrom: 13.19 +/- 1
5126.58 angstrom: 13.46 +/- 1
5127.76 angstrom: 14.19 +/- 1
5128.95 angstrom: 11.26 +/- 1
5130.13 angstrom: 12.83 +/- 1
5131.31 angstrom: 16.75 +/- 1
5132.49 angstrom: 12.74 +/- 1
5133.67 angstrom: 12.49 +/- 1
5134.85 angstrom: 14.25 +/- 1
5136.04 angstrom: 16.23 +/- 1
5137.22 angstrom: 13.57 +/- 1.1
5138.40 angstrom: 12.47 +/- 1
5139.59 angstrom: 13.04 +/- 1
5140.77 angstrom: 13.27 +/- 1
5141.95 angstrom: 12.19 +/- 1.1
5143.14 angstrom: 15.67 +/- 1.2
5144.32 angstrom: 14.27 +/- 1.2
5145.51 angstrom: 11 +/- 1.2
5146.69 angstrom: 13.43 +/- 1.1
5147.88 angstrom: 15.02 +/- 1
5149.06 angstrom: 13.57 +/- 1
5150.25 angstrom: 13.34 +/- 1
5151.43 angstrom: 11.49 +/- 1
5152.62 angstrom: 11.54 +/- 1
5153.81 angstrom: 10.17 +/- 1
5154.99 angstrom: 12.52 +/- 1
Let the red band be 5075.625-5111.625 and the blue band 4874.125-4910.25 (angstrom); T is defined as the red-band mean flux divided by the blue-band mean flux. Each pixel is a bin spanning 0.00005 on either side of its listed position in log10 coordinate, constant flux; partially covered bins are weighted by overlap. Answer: 0.77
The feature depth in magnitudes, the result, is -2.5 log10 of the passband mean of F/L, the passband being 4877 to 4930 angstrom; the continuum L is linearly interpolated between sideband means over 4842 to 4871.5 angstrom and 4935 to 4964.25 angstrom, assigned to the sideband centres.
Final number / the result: 0.02 mag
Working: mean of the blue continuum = 17.8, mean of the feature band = 17.6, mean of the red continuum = 18.1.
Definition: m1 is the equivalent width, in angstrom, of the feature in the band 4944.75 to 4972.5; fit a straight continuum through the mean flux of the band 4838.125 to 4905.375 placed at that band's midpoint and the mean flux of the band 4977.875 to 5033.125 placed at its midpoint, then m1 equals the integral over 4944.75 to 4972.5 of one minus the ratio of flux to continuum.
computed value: -3.2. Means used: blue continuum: 17.7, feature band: 18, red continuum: 15.2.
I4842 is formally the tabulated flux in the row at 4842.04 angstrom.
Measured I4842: 17.46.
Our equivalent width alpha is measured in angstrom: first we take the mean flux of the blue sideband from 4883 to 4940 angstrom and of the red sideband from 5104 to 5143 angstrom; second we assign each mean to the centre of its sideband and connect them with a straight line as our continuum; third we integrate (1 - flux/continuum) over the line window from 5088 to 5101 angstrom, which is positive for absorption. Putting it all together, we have -0.48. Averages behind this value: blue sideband 17.6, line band 14.6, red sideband 13.5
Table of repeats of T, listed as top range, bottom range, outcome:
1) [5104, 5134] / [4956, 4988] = 0.81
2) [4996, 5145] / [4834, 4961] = 0.80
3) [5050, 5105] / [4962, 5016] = 0.91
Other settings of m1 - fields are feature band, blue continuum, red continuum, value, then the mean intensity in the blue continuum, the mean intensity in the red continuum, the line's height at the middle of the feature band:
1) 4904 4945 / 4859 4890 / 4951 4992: -1.42 angstrom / 17.3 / 17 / 17.1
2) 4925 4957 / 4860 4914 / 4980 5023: -3.75 angstrom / 17.7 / 15.1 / 16.5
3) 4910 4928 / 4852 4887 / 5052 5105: -0.22 angstrom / 17.6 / 14.5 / 16.9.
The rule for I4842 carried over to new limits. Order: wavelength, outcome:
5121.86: 14.58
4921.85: 18.19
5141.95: 12.19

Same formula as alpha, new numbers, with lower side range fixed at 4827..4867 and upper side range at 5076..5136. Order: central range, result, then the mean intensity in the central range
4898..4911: -1.0 angstrom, 18.2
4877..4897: -0.7 angstrom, 17.7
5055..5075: -0.5 angstrom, 14.8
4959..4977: -2.4 angstrom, 18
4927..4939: -1.5 angstrom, 18.4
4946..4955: -2.1 angstrom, 19.8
